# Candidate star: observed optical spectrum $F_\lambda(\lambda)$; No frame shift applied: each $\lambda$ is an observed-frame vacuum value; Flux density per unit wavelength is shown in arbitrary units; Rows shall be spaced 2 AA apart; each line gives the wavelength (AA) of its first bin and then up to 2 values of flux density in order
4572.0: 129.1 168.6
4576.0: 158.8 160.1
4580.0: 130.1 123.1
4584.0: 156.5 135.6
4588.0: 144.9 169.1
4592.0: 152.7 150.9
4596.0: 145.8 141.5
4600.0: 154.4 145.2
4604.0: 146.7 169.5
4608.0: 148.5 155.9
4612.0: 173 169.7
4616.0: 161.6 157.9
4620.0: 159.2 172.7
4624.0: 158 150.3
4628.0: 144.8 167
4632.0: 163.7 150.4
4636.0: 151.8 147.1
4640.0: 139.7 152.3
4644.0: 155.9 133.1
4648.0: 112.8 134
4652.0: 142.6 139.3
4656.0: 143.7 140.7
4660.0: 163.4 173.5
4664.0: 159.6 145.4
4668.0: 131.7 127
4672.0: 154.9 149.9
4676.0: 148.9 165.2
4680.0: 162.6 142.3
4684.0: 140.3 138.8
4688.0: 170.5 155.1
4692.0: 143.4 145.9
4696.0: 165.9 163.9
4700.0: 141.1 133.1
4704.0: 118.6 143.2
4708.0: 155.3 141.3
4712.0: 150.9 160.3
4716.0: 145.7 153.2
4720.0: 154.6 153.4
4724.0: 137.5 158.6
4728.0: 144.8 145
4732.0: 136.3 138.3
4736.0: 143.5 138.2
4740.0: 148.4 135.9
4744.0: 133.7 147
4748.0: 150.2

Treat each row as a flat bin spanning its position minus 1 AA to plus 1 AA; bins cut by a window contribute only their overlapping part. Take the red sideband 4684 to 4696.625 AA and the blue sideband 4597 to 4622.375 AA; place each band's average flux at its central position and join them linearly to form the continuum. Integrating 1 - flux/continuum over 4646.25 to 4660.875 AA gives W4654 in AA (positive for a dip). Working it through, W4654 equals 1.5 AA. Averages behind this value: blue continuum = 158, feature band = 139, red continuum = 152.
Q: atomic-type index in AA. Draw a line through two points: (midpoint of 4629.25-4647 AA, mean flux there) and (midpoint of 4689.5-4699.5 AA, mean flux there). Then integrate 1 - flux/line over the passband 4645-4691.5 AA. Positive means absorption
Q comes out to 1.8 AA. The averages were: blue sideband 151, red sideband 154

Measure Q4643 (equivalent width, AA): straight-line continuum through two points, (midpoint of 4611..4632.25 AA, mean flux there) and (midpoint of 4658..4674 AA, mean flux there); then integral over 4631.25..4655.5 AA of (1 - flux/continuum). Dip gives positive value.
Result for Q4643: 2.0 AA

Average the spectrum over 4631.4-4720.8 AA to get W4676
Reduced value 148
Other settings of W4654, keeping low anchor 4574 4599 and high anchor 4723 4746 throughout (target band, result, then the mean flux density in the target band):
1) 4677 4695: -0.93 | 152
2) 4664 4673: 0.18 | 142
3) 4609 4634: -2.37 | 161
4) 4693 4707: -0.10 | 145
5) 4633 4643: -0.15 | 148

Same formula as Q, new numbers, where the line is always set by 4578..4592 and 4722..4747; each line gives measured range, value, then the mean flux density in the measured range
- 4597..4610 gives -0.59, 151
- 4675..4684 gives -0.60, 153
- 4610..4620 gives -1.34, 164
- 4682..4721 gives -1.38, 148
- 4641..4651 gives 0.45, 138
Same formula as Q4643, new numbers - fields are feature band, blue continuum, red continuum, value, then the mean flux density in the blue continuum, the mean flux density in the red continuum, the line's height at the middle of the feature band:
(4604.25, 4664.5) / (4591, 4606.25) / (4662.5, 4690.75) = -1.23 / 150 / 150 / 150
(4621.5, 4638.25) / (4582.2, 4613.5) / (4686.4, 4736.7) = -0.57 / 152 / 148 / 151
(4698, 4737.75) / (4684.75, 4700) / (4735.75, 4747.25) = 0.48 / 154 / 141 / 147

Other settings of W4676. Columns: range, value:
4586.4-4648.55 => 153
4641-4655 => 139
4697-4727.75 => 147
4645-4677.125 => 144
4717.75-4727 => 151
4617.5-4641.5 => 155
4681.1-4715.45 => 148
